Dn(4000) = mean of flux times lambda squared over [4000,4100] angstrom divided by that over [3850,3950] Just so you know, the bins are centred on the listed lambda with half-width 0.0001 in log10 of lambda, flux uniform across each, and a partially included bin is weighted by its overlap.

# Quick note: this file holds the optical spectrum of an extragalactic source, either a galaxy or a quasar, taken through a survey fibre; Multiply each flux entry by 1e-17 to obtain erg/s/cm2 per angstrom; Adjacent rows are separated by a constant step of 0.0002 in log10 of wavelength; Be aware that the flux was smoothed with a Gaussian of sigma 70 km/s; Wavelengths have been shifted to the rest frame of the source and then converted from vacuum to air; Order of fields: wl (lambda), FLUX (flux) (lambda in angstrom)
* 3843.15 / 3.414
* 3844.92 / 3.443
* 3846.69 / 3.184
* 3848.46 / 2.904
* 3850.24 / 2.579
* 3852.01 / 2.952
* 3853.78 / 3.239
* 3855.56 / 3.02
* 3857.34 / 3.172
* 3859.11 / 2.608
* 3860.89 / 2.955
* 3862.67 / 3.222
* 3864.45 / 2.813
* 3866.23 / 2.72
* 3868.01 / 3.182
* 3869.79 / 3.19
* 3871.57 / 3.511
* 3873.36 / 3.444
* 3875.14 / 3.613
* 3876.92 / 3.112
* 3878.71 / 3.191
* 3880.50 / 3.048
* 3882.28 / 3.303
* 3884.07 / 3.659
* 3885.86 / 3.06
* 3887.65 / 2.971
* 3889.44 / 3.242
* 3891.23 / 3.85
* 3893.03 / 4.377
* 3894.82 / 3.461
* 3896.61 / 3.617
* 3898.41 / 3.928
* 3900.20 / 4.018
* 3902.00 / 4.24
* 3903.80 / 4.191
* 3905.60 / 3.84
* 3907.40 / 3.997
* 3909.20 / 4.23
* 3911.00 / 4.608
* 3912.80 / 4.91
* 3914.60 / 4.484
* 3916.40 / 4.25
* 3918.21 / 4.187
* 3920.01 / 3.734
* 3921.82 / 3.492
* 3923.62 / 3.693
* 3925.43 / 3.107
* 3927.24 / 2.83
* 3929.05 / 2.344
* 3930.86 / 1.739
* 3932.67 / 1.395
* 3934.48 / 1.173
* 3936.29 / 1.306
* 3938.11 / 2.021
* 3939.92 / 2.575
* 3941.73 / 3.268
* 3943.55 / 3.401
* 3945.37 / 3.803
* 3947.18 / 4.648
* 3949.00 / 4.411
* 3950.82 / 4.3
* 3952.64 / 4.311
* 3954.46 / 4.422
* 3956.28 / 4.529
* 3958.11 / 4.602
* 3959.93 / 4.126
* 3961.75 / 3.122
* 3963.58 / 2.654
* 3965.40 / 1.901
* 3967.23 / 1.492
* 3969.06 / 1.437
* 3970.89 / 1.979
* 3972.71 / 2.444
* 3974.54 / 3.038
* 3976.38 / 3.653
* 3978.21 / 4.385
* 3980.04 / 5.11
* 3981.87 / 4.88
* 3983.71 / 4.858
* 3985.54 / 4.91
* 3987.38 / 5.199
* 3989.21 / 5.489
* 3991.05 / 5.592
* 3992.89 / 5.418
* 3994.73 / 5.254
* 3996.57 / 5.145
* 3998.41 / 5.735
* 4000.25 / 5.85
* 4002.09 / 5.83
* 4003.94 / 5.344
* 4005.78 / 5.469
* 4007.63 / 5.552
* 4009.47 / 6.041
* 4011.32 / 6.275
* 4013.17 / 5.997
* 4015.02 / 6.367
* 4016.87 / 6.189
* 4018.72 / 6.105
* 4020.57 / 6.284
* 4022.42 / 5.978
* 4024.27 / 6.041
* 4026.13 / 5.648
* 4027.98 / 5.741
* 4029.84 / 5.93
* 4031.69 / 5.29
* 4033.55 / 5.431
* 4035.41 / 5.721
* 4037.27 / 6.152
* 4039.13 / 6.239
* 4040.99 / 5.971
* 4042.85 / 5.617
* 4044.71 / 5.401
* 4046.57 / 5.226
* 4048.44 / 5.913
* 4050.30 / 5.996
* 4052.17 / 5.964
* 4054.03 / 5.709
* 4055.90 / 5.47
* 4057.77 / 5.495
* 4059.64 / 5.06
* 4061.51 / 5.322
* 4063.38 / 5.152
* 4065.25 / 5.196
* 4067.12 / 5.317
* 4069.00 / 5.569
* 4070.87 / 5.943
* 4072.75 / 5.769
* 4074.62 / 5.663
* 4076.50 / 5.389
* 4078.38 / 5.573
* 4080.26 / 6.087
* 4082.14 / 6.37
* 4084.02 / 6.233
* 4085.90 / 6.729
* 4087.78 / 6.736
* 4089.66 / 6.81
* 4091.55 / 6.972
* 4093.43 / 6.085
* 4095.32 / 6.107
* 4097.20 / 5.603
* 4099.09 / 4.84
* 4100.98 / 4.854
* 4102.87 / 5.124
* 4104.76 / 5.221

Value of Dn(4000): 1.9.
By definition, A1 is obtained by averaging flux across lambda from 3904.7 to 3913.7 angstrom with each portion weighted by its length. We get 4.32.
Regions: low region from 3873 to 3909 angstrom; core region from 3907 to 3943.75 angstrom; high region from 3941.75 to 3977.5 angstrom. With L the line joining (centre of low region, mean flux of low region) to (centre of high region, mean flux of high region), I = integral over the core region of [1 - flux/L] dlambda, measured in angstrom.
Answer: 3.7 angstrom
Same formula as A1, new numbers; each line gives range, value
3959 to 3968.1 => 2.67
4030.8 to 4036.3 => 5.48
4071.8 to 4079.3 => 5.6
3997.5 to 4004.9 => 5.69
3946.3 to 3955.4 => 4.42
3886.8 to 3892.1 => 3.36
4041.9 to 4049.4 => 5.55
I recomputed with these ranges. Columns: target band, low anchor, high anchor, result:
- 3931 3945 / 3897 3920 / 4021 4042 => 7.3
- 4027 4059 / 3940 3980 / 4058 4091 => -3.4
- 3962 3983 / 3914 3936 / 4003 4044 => 6.7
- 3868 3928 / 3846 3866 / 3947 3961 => -2.3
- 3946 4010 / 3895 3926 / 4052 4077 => 4.4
